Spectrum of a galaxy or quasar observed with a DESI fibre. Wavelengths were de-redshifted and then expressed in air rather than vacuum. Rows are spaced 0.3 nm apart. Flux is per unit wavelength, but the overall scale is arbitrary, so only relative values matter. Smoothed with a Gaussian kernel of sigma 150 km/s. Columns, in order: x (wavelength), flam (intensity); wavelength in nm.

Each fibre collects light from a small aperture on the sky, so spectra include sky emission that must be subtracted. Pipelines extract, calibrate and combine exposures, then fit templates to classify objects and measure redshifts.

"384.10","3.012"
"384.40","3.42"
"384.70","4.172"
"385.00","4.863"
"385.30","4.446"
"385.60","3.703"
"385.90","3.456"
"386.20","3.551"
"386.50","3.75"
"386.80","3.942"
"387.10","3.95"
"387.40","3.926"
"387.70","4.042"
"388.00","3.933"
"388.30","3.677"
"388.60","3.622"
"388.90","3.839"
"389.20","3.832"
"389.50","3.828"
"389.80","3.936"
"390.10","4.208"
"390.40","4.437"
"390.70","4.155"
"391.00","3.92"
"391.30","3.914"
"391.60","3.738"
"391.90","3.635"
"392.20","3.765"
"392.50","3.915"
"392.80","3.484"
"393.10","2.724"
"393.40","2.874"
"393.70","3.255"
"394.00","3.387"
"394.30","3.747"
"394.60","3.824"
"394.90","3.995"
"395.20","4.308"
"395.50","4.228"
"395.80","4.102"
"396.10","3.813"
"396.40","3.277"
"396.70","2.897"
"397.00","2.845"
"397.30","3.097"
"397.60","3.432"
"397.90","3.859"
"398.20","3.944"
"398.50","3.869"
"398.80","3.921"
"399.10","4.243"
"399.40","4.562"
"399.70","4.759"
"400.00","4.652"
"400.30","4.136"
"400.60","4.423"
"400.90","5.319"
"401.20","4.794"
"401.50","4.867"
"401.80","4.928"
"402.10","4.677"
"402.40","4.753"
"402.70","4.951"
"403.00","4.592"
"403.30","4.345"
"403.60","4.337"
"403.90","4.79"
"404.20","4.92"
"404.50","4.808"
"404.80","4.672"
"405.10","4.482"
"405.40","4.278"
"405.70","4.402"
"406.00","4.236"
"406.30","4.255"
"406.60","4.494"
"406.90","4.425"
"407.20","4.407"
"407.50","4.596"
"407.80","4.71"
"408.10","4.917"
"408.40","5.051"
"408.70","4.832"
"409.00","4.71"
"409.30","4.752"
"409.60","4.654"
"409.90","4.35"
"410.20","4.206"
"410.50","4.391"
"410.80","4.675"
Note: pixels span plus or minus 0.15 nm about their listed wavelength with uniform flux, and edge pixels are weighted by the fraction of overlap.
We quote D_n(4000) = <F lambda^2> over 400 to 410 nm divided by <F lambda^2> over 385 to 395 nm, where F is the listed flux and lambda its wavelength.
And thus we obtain 1.32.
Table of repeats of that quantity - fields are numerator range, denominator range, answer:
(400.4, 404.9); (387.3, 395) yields 1.34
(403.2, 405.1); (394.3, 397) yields 1.29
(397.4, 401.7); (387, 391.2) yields 1.16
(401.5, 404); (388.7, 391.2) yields 1.25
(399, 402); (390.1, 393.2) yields 1.29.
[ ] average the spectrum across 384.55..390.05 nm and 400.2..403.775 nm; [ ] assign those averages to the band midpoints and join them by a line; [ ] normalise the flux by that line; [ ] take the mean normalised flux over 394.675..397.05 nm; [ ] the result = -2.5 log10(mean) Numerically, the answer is 0.17 mag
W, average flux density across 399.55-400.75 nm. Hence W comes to 4.49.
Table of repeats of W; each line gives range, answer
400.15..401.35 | 4.67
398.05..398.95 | 3.91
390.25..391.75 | 4.03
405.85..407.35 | 4.36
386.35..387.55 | 3.89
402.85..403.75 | 4.42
